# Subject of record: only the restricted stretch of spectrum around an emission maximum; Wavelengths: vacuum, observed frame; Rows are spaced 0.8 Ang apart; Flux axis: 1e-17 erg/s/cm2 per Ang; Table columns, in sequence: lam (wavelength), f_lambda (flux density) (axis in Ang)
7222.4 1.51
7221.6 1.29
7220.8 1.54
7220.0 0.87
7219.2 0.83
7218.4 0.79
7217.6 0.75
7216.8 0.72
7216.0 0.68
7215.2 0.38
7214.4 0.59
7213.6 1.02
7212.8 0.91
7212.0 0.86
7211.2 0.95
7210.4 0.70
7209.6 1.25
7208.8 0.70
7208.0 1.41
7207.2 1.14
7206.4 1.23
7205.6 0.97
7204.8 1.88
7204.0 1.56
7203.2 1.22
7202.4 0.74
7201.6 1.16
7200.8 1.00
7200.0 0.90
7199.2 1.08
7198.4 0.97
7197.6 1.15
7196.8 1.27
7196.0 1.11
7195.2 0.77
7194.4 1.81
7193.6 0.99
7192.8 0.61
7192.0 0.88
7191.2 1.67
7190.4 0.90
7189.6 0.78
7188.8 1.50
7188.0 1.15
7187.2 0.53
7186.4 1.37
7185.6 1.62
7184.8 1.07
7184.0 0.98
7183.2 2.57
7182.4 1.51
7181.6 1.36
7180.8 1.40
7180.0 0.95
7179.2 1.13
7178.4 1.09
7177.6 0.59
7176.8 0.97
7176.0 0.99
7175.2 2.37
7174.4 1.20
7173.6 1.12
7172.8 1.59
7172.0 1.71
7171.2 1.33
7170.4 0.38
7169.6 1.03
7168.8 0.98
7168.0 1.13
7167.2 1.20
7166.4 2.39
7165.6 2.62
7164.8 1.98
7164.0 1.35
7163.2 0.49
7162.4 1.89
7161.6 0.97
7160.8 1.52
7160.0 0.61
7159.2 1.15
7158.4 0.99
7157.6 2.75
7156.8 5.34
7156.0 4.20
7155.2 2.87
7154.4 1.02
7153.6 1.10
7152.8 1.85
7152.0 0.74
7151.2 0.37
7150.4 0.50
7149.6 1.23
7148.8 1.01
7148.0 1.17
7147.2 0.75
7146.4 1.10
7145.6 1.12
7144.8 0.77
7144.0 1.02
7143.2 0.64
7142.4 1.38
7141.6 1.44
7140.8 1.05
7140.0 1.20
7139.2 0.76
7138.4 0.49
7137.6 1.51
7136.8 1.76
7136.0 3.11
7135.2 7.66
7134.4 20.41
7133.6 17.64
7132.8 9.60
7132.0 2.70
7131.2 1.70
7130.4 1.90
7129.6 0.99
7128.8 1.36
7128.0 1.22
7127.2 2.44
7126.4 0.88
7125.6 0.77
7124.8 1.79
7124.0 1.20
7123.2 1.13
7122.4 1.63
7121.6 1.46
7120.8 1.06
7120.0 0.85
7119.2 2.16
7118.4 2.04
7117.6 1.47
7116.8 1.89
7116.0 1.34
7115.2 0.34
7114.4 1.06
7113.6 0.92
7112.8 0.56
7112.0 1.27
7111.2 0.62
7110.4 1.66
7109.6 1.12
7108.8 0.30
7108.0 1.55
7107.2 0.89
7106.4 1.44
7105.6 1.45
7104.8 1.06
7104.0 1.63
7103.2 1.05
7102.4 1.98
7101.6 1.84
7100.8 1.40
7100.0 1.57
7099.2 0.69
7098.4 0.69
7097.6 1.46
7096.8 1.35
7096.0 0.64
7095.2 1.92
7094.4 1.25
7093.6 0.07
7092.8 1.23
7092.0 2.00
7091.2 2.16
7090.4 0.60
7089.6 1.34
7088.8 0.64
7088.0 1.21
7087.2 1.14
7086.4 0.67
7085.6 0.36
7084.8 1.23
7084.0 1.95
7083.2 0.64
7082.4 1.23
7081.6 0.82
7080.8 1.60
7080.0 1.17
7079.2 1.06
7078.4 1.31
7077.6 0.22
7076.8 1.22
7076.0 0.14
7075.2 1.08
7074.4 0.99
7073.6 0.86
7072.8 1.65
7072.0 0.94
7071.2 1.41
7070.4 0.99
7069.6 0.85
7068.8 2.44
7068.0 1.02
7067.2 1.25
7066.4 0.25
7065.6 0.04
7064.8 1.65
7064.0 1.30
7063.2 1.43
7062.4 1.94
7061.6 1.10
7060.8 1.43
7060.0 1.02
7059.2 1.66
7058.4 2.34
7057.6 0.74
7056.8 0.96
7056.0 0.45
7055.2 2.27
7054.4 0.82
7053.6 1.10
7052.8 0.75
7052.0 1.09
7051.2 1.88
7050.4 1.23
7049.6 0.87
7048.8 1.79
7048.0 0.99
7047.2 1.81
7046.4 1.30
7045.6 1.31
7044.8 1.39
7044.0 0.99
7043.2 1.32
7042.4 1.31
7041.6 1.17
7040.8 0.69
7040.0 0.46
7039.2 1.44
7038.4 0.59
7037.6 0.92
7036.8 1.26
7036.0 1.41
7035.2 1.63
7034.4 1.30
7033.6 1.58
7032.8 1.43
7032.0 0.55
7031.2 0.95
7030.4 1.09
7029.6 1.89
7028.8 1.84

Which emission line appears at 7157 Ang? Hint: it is [N II]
